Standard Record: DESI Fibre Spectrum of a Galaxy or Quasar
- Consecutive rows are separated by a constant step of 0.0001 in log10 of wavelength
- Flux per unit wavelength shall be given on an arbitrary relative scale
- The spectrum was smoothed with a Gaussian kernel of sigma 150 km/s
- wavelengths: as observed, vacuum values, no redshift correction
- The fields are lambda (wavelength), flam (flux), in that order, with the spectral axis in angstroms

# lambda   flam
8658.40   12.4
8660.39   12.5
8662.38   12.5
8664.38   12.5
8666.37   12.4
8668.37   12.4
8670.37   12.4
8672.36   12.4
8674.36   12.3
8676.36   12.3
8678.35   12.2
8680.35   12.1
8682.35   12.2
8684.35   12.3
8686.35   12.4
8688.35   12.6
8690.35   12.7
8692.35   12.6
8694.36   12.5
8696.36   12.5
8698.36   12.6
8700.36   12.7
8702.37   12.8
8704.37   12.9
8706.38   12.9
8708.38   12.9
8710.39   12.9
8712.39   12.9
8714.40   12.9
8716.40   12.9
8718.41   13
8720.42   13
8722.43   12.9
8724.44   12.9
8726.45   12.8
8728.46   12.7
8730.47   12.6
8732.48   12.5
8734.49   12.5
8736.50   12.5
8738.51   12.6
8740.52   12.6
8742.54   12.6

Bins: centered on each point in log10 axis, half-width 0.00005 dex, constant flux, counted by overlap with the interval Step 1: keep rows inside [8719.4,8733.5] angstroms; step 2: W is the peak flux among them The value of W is 13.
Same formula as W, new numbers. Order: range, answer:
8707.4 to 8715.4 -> 12.9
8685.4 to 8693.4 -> 12.7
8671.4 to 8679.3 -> 12.4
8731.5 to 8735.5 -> 12.5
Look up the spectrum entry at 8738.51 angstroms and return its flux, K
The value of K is 12.6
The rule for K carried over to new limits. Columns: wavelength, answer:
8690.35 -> 12.7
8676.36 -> 12.3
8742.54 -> 12.6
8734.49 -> 12.5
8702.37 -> 12.8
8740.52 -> 12.6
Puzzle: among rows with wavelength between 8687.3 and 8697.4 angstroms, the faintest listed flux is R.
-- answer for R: 12.5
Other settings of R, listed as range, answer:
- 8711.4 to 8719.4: 12.9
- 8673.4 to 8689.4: 12.1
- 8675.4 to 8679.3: 12.2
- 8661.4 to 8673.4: 12.4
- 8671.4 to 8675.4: 12.3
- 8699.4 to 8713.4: 12.7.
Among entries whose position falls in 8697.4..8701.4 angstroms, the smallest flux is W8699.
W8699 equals 12.6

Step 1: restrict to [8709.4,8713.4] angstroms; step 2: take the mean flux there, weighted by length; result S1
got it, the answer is 12.9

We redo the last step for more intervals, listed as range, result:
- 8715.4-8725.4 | 12.9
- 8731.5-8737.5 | 12.5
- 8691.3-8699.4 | 12.6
